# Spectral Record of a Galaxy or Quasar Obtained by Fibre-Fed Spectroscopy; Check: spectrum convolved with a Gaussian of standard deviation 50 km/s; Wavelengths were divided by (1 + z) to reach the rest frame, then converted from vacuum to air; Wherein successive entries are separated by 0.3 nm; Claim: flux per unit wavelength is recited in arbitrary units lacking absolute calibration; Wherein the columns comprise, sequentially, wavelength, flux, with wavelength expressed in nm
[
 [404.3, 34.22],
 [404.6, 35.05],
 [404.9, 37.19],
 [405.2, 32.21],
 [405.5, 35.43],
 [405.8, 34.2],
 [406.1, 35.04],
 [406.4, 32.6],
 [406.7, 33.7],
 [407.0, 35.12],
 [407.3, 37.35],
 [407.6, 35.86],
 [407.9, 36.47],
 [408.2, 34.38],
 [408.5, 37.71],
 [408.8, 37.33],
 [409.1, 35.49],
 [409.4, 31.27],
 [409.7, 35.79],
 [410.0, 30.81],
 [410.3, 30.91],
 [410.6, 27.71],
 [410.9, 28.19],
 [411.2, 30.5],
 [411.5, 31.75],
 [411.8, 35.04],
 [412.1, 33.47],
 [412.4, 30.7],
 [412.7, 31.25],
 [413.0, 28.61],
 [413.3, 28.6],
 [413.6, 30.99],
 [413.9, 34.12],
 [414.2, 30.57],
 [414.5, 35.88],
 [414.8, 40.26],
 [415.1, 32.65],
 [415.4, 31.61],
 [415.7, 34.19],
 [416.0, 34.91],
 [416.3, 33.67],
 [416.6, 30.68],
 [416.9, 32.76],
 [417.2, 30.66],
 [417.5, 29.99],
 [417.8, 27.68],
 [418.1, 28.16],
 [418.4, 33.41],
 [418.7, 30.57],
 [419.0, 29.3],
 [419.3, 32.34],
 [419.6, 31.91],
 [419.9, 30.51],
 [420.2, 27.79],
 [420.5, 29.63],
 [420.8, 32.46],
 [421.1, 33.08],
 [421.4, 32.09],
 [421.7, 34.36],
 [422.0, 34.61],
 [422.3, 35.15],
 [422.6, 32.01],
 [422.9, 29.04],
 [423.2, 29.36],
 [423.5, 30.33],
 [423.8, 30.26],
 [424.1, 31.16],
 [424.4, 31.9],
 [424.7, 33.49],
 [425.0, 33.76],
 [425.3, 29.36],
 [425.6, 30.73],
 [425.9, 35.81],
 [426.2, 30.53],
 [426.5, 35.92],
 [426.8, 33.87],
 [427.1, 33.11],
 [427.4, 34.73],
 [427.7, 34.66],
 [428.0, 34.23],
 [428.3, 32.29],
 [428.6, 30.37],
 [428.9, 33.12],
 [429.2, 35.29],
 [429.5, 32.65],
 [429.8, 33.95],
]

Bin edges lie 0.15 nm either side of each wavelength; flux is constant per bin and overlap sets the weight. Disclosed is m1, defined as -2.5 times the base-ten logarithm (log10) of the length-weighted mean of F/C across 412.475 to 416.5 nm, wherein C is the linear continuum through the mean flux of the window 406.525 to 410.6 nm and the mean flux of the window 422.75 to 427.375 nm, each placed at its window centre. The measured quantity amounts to 0.026 mag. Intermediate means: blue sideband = 34.5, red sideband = 32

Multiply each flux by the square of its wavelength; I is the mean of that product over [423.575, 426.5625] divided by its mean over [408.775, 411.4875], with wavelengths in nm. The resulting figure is 1.09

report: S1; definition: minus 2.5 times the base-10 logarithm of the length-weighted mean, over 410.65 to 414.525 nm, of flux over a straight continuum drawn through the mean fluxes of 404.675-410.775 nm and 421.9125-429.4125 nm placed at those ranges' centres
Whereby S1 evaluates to 0.09 mag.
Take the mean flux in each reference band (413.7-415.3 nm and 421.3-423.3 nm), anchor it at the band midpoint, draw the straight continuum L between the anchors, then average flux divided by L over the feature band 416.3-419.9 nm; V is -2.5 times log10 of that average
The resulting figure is 0.09 mag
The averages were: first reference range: 34.5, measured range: 30.8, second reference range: 32.5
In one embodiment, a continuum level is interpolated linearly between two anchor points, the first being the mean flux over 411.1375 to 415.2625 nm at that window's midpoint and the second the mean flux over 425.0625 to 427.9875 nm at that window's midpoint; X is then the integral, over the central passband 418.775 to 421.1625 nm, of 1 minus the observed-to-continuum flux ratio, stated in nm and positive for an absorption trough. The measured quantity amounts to 0.15 nm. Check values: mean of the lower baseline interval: 32.5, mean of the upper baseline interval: 33.3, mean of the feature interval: 30.8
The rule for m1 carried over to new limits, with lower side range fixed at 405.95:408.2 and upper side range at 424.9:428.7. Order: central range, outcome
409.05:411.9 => 0.105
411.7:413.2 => 0.097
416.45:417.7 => 0.106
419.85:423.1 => 0.057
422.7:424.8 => 0.089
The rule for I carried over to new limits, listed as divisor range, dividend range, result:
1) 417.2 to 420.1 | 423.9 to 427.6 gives 1.12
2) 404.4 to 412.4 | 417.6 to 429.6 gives 1.02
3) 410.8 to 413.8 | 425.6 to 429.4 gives 1.16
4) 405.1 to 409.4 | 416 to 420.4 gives 0.93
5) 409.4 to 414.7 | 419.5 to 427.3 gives 1.07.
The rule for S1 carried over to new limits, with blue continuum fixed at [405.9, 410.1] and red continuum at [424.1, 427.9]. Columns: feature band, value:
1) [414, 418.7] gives 0.055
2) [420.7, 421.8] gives 0.020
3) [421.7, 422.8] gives -0.009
